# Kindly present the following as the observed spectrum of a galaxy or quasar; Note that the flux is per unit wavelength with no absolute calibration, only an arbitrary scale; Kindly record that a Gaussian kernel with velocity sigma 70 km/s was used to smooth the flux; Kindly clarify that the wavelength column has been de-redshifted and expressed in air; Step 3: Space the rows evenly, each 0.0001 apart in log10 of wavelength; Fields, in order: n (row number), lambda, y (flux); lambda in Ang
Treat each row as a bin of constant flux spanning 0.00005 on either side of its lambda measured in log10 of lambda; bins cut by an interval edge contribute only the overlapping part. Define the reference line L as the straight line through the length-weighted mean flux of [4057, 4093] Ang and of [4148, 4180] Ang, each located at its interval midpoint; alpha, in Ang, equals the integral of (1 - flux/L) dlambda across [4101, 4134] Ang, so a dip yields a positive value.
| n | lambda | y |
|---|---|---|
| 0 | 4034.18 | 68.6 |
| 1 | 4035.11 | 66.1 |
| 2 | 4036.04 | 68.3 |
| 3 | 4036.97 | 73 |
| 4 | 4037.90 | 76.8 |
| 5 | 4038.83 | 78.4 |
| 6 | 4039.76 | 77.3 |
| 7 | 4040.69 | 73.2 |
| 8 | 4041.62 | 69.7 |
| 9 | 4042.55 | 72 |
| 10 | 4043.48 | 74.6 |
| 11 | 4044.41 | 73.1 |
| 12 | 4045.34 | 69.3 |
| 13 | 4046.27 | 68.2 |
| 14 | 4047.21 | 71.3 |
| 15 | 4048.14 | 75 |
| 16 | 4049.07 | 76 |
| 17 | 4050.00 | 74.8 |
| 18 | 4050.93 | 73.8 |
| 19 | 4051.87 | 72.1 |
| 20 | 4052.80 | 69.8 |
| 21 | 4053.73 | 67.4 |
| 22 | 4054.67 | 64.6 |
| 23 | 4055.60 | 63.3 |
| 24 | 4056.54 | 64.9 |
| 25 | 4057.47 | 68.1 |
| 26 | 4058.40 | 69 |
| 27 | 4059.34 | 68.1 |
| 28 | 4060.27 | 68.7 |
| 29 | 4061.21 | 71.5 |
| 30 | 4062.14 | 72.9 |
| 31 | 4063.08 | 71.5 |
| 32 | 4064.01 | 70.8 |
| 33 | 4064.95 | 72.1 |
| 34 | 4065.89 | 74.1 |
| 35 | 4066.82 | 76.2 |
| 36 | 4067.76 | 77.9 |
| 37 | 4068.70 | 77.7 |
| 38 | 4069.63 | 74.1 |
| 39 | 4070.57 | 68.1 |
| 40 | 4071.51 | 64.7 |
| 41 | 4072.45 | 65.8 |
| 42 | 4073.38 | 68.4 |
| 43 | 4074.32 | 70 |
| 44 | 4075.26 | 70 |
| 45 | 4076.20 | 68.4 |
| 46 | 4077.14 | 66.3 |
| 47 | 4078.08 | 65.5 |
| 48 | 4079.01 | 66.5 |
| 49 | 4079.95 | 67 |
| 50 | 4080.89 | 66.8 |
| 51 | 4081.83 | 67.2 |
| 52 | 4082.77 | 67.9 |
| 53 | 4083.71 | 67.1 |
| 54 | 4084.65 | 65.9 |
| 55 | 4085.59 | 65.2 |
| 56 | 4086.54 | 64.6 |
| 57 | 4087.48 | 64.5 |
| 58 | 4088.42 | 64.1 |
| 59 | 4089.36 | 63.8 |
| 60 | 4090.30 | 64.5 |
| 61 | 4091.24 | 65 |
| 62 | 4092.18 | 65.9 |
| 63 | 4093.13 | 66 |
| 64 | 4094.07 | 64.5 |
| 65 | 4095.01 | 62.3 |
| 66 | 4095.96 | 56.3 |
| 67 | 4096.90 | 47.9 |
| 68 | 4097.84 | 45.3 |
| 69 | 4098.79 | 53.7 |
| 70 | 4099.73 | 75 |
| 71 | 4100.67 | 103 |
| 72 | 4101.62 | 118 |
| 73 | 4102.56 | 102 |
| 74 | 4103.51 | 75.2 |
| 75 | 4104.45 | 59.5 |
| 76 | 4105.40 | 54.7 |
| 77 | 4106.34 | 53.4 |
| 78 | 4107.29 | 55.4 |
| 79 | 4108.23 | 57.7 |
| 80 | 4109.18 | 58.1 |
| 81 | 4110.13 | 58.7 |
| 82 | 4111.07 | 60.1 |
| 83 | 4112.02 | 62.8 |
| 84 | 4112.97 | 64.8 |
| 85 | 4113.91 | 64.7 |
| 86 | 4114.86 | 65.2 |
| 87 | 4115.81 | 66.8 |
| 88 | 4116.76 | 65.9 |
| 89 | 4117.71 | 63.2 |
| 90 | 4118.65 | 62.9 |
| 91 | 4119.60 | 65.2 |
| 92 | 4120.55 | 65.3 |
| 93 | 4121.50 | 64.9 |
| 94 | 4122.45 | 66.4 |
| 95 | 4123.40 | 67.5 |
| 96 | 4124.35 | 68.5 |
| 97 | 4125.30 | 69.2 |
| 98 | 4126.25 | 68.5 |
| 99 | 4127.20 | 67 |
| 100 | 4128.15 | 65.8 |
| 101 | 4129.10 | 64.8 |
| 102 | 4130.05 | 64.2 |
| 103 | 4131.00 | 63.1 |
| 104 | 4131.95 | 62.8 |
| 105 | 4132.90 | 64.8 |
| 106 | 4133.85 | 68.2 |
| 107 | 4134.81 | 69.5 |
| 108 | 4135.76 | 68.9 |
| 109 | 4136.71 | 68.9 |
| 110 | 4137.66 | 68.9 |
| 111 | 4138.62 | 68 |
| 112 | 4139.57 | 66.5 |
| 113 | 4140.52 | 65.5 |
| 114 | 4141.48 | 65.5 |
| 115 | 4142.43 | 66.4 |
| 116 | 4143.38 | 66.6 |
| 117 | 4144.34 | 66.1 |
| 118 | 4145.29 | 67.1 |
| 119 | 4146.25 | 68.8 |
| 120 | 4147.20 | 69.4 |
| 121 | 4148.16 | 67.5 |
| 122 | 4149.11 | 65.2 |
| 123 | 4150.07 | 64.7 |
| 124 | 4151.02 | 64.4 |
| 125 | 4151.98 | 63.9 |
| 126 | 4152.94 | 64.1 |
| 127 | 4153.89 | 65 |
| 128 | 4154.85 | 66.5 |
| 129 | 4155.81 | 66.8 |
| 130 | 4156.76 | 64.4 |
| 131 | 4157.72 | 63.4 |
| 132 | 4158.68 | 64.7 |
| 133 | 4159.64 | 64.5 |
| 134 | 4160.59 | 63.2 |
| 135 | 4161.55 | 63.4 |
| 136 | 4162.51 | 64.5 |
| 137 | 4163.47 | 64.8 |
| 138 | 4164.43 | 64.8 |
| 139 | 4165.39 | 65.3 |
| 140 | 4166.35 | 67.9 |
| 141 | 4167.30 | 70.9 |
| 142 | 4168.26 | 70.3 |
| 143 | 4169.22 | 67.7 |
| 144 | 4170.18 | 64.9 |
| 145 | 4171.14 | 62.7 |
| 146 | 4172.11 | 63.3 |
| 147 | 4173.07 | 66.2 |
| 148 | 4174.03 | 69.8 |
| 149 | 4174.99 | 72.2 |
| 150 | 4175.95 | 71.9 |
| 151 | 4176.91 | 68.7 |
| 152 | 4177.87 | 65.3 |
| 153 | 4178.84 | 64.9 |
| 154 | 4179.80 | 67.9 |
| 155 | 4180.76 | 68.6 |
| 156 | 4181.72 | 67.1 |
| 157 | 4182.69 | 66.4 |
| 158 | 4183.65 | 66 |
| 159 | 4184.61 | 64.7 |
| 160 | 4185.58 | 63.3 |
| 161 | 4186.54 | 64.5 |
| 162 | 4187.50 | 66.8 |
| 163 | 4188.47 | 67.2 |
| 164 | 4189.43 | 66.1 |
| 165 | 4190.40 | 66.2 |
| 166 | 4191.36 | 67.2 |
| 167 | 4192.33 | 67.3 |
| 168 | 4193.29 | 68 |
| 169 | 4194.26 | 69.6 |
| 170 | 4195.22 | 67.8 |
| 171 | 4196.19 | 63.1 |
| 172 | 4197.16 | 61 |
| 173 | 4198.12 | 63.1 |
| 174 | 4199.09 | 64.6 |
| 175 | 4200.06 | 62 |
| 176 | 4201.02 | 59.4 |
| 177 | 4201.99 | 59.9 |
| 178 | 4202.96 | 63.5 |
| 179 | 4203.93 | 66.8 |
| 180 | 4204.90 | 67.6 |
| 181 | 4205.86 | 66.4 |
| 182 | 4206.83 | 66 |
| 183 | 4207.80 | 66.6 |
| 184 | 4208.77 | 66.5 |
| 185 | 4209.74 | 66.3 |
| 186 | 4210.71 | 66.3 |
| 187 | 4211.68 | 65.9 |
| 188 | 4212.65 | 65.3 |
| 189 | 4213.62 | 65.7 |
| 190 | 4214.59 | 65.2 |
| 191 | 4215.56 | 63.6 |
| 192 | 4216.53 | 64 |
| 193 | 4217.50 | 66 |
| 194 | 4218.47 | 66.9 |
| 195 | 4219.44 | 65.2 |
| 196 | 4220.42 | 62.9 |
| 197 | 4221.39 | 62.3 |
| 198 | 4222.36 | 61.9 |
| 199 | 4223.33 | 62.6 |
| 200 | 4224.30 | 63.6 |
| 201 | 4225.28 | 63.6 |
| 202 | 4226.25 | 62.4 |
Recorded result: 0.4 Ang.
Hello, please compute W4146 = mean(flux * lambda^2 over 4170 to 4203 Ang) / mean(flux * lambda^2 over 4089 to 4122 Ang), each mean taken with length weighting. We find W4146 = 1.04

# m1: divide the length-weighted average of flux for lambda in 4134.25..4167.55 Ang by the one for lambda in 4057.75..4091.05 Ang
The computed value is 0.96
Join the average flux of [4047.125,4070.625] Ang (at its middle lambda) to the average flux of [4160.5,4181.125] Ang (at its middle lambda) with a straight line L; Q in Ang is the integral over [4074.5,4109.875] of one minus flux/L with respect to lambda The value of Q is 1.74 Ang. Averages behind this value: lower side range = 71.4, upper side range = 66.8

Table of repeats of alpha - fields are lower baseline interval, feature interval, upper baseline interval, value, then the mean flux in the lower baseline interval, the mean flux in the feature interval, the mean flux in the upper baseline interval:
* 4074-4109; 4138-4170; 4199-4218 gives -0.10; 66.8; 66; 64.9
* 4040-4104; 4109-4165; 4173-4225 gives 1.81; 69.9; 65.5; 65.6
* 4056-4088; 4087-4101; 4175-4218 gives 0.96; 69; 63.8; 65.8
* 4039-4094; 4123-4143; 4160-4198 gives 0.25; 69.4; 66.8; 66.4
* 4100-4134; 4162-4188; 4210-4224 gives -0.36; 67.5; 66.7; 64.6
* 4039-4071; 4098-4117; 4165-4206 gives 0.28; 71.6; 68.4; 66.2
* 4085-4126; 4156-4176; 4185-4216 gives -0.20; 65.8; 66.1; 65.3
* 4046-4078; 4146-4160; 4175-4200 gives 0.40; 70.4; 65.5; 66.3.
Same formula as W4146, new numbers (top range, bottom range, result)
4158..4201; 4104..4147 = 1.05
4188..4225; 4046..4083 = 1.00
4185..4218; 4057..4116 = 1.02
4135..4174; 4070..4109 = 1.02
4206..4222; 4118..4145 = 1.02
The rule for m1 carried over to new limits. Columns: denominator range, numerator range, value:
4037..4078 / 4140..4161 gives 0.92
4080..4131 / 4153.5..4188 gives 1.00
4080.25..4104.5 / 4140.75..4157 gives 0.96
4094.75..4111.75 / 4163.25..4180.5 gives 1.01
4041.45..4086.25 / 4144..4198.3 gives 0.95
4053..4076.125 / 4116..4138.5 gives 0.95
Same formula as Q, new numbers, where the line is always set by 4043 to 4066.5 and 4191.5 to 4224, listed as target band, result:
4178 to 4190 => -0.1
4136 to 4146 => 0.1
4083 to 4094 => 0.7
